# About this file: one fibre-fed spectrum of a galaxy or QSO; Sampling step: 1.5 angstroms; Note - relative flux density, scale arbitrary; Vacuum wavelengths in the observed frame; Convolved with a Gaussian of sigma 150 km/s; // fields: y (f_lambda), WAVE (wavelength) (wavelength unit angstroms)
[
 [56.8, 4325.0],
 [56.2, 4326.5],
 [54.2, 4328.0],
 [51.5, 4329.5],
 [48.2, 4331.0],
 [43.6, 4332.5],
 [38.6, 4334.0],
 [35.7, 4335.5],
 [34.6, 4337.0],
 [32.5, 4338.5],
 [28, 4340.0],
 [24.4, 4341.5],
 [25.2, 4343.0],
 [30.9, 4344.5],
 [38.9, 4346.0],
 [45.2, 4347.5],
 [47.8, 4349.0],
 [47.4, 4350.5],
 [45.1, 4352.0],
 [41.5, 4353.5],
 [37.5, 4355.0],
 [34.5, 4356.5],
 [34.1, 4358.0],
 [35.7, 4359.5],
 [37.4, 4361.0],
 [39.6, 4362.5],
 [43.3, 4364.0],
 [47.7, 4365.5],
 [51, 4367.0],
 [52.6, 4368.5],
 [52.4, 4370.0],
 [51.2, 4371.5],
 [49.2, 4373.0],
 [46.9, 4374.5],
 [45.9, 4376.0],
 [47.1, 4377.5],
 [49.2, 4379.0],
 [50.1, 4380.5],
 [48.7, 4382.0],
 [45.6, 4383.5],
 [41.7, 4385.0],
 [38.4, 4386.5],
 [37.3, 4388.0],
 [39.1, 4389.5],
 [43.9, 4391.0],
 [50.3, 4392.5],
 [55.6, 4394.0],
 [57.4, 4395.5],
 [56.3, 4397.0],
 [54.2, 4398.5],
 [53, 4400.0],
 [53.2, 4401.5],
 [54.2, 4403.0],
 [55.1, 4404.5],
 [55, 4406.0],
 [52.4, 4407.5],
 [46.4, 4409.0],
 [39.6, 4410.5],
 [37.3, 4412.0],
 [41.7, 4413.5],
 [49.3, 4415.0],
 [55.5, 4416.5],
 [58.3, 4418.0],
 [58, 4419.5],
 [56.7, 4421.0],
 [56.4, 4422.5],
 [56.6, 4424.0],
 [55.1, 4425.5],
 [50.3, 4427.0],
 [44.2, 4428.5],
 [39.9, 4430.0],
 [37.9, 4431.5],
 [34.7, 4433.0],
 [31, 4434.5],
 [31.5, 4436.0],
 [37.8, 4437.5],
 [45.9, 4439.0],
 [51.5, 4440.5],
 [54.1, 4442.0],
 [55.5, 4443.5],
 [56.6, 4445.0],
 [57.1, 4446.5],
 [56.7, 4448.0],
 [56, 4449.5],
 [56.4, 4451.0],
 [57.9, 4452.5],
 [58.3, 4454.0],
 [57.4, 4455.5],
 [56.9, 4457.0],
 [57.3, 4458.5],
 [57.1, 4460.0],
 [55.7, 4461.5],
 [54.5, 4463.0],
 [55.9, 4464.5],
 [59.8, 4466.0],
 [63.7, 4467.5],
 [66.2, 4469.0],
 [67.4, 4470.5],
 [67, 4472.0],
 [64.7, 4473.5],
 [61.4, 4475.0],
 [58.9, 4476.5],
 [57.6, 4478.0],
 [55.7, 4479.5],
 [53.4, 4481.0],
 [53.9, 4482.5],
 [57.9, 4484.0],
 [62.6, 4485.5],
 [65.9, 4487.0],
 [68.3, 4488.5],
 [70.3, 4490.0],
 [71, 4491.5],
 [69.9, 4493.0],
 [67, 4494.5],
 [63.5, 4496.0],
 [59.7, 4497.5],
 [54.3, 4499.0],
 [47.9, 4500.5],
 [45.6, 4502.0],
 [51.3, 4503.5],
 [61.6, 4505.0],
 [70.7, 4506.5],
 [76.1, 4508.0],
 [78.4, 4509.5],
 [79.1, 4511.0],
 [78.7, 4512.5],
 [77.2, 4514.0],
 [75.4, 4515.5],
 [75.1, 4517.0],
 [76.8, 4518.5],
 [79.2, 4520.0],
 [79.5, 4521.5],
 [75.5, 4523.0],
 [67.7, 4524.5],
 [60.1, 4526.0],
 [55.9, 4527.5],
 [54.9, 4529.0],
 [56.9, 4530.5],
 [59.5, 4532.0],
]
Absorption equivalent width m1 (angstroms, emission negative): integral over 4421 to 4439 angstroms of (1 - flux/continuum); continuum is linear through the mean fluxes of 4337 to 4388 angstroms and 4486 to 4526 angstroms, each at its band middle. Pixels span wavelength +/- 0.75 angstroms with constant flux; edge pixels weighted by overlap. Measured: 3.4 angstroms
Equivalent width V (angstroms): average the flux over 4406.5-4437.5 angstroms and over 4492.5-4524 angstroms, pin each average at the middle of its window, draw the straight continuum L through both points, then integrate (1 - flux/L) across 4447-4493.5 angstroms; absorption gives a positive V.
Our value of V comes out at -1.2 angstroms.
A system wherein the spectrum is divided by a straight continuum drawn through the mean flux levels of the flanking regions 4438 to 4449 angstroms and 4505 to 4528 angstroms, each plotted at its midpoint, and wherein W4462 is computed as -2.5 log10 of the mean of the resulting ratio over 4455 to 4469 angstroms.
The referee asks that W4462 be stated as 0.01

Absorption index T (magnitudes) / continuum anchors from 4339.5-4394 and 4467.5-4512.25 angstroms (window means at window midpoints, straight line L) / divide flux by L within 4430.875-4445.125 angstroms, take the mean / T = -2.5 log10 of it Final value 0.26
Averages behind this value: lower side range 42.6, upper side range 63.2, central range 43.1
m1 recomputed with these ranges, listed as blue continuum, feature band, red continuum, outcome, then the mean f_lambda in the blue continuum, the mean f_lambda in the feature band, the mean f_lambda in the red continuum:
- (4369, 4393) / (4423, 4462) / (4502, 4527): 5.1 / 46.1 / 50.4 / 71.7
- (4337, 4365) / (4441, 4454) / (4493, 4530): -0.3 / 37.2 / 56.3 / 67.1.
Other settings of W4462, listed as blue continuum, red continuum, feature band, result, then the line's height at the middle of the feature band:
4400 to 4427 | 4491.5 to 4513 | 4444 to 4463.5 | 0.02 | 57.6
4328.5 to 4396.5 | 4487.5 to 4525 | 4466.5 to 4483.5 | 0.04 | 63.1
